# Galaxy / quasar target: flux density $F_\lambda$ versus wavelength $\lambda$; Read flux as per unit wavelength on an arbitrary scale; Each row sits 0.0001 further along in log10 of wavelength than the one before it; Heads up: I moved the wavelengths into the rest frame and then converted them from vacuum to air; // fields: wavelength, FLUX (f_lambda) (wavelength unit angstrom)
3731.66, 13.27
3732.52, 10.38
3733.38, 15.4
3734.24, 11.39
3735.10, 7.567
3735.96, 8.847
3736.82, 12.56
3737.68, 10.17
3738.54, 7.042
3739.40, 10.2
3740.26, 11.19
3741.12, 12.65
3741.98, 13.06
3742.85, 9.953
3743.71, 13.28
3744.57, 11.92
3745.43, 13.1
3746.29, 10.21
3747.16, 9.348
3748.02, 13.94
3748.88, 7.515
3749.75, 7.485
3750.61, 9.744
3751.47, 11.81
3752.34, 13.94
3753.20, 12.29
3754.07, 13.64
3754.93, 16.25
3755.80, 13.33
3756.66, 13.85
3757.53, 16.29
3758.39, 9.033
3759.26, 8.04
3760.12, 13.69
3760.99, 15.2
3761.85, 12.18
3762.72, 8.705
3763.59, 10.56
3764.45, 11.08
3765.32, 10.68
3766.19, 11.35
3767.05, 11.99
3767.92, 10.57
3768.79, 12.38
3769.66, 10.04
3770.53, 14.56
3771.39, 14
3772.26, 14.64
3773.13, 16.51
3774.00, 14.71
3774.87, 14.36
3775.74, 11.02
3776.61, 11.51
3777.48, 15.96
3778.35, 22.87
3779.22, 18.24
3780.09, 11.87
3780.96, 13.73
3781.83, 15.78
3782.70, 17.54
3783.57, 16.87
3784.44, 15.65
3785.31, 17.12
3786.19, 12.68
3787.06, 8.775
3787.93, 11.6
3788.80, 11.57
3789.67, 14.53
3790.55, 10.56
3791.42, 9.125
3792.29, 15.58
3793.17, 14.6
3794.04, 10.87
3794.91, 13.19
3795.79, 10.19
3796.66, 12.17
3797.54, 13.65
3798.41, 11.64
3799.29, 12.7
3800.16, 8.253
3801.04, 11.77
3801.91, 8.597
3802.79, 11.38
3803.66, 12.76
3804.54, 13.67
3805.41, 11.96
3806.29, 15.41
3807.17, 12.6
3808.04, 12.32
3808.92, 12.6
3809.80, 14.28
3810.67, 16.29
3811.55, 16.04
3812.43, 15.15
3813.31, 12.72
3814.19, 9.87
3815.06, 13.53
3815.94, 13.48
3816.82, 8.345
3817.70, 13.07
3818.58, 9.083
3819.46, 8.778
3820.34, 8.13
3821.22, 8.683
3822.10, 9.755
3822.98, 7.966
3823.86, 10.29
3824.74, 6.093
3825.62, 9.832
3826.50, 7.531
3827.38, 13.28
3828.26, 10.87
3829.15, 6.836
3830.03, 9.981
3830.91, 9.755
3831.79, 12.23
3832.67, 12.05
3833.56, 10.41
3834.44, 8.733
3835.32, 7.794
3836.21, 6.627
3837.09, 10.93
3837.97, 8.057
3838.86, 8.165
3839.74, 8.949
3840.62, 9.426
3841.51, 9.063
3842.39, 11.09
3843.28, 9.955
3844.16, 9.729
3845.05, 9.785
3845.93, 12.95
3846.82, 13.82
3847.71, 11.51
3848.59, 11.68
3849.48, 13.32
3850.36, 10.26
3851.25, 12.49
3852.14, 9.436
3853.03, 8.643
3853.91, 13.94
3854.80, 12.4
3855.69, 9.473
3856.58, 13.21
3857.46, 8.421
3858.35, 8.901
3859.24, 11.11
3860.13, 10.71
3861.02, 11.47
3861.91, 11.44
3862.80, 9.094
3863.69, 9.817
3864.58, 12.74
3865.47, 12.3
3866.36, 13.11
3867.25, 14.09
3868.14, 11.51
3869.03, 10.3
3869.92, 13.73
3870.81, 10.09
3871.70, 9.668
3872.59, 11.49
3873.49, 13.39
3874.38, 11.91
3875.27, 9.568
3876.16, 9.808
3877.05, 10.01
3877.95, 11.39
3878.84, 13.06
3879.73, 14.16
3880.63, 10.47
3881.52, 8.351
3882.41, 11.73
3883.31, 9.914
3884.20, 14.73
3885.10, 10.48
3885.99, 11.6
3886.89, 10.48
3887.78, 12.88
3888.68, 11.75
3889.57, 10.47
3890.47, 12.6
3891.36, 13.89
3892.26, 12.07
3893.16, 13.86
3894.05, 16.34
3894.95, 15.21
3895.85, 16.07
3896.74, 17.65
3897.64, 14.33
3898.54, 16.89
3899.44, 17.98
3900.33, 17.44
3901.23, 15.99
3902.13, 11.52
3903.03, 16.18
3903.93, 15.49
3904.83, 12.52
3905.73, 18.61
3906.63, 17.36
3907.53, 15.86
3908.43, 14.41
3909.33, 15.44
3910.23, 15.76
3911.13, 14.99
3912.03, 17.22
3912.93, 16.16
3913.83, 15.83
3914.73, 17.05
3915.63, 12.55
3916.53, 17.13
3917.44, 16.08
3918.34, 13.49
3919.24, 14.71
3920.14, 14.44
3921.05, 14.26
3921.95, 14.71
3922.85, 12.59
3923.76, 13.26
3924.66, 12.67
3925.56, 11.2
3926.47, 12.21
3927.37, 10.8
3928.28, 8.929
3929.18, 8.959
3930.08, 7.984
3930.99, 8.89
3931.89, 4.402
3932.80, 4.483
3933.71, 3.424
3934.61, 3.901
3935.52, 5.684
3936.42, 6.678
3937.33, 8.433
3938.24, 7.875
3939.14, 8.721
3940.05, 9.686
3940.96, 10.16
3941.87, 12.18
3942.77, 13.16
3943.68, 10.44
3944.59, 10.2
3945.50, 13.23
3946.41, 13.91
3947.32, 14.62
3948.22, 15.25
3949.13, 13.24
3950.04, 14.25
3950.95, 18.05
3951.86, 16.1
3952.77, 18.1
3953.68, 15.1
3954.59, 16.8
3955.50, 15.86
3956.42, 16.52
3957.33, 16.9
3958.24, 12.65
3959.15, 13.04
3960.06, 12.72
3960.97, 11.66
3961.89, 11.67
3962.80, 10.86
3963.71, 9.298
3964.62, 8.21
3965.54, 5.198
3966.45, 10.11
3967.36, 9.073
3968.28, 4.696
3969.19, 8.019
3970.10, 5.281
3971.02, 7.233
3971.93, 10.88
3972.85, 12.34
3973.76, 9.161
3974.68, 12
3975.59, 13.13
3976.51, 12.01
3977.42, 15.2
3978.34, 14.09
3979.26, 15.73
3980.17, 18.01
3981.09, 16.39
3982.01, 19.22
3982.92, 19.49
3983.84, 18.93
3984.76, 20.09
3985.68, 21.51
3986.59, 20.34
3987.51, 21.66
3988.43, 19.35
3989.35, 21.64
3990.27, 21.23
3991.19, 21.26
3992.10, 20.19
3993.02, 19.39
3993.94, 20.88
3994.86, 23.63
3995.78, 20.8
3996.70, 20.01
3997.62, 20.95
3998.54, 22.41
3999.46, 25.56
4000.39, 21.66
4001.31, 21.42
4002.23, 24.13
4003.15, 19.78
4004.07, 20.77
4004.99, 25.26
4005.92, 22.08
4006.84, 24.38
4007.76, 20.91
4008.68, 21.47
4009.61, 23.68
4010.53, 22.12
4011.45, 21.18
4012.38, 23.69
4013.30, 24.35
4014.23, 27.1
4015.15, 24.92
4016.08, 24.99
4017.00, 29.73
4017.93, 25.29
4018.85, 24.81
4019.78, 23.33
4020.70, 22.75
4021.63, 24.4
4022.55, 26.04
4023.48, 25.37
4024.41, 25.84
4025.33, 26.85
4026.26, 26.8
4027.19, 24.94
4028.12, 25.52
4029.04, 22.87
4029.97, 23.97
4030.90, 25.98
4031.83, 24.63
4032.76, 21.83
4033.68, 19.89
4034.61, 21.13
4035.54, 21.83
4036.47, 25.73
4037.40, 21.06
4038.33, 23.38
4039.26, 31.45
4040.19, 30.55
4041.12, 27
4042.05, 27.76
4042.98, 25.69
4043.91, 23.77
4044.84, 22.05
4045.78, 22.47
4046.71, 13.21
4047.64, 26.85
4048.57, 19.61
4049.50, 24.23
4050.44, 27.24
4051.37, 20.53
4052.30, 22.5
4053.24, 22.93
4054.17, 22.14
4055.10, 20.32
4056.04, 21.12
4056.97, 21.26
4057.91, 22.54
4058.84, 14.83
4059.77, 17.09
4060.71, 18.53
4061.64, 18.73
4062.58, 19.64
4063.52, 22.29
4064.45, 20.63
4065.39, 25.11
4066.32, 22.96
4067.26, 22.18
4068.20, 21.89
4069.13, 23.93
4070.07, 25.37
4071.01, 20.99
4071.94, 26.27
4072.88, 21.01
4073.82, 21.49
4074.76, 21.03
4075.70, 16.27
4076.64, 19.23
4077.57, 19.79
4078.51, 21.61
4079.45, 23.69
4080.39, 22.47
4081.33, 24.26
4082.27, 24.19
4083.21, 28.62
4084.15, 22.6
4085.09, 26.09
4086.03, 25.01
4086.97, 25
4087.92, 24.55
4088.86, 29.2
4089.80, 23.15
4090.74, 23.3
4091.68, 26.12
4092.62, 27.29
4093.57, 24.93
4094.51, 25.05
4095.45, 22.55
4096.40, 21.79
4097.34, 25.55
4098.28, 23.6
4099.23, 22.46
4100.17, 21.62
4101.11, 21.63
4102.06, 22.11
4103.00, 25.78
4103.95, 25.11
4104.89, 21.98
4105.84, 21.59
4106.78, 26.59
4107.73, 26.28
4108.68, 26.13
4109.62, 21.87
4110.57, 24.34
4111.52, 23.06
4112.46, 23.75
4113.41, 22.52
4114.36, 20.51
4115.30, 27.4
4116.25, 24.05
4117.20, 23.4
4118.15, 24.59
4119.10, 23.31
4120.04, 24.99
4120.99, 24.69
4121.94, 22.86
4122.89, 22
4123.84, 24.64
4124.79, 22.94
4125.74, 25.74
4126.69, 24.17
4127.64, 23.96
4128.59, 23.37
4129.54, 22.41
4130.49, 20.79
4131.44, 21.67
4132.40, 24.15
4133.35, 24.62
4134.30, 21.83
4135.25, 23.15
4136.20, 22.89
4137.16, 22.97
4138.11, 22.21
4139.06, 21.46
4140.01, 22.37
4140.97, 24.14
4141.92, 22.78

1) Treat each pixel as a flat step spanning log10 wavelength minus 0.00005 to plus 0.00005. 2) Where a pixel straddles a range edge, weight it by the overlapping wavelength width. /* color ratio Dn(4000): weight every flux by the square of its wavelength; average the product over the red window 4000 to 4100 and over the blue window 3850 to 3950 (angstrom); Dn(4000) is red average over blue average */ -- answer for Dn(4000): 2.1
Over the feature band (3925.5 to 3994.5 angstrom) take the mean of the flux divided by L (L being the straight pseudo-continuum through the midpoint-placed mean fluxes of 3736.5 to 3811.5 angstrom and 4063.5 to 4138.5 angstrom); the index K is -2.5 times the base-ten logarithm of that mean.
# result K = 0.41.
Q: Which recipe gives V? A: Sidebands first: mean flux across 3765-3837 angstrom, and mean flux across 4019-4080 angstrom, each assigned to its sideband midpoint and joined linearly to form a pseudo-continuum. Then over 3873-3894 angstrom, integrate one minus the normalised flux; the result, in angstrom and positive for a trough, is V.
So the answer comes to 5.3 angstrom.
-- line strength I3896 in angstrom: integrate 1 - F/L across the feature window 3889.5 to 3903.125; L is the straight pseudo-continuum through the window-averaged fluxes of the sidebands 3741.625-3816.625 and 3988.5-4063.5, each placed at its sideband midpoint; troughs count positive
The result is 2.0 angstrom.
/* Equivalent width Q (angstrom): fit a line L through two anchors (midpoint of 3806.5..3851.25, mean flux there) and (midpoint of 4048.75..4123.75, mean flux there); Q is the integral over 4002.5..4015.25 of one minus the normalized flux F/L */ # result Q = -2.4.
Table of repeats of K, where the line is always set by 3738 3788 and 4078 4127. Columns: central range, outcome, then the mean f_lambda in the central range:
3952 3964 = 0.34 mag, 14.1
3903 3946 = 0.44 mag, 12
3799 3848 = 0.34 mag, 10.8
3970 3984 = 0.40 mag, 13.8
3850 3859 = 0.42 mag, 10.7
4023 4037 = -0.12 mag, 24.2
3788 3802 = 0.16 mag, 11.9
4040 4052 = -0.07 mag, 23.8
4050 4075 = 0.05 mag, 21.7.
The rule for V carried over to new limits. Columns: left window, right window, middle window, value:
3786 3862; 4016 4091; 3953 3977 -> 9.4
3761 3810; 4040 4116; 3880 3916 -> 5.6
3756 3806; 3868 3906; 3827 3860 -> 6.4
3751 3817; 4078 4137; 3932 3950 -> 8.4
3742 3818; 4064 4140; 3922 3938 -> 8.2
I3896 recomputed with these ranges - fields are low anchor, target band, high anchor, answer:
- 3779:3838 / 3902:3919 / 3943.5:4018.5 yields -0.6 angstrom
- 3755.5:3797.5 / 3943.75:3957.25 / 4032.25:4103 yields 2.8 angstrom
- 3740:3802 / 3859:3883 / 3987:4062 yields 7.7 angstrom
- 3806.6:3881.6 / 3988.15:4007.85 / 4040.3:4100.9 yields -2.8 angstrom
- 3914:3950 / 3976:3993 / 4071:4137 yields -4.2 angstrom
